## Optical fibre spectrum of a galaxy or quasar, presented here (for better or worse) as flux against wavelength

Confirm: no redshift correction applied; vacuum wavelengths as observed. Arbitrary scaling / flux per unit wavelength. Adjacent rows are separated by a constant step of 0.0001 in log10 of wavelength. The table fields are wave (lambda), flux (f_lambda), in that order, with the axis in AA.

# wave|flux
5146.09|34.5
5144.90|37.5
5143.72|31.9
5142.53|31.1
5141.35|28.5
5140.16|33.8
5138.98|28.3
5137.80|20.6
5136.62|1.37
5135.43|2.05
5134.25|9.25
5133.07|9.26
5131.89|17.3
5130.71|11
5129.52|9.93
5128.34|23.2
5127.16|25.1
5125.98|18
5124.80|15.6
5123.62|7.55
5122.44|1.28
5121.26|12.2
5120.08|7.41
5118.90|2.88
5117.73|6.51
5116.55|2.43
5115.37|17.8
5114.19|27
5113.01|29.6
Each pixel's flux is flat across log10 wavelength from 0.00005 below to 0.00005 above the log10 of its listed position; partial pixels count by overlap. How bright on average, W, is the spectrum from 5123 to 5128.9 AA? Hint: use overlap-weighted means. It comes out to 17.8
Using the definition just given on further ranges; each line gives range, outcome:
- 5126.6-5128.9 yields 24.2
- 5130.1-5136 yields 9.8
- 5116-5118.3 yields 4.48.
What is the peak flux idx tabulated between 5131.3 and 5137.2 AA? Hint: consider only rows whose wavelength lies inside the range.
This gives 17.3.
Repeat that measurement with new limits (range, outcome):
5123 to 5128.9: 25.1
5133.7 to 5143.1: 33.8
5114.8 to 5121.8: 17.8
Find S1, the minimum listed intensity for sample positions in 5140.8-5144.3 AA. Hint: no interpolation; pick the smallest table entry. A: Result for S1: 28.5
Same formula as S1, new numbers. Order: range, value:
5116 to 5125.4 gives 1.28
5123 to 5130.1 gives 7.55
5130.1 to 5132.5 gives 11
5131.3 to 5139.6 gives 1.37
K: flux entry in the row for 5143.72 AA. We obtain 31.9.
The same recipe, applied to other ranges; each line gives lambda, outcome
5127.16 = 25.1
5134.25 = 9.25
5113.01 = 29.6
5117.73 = 6.51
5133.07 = 9.26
